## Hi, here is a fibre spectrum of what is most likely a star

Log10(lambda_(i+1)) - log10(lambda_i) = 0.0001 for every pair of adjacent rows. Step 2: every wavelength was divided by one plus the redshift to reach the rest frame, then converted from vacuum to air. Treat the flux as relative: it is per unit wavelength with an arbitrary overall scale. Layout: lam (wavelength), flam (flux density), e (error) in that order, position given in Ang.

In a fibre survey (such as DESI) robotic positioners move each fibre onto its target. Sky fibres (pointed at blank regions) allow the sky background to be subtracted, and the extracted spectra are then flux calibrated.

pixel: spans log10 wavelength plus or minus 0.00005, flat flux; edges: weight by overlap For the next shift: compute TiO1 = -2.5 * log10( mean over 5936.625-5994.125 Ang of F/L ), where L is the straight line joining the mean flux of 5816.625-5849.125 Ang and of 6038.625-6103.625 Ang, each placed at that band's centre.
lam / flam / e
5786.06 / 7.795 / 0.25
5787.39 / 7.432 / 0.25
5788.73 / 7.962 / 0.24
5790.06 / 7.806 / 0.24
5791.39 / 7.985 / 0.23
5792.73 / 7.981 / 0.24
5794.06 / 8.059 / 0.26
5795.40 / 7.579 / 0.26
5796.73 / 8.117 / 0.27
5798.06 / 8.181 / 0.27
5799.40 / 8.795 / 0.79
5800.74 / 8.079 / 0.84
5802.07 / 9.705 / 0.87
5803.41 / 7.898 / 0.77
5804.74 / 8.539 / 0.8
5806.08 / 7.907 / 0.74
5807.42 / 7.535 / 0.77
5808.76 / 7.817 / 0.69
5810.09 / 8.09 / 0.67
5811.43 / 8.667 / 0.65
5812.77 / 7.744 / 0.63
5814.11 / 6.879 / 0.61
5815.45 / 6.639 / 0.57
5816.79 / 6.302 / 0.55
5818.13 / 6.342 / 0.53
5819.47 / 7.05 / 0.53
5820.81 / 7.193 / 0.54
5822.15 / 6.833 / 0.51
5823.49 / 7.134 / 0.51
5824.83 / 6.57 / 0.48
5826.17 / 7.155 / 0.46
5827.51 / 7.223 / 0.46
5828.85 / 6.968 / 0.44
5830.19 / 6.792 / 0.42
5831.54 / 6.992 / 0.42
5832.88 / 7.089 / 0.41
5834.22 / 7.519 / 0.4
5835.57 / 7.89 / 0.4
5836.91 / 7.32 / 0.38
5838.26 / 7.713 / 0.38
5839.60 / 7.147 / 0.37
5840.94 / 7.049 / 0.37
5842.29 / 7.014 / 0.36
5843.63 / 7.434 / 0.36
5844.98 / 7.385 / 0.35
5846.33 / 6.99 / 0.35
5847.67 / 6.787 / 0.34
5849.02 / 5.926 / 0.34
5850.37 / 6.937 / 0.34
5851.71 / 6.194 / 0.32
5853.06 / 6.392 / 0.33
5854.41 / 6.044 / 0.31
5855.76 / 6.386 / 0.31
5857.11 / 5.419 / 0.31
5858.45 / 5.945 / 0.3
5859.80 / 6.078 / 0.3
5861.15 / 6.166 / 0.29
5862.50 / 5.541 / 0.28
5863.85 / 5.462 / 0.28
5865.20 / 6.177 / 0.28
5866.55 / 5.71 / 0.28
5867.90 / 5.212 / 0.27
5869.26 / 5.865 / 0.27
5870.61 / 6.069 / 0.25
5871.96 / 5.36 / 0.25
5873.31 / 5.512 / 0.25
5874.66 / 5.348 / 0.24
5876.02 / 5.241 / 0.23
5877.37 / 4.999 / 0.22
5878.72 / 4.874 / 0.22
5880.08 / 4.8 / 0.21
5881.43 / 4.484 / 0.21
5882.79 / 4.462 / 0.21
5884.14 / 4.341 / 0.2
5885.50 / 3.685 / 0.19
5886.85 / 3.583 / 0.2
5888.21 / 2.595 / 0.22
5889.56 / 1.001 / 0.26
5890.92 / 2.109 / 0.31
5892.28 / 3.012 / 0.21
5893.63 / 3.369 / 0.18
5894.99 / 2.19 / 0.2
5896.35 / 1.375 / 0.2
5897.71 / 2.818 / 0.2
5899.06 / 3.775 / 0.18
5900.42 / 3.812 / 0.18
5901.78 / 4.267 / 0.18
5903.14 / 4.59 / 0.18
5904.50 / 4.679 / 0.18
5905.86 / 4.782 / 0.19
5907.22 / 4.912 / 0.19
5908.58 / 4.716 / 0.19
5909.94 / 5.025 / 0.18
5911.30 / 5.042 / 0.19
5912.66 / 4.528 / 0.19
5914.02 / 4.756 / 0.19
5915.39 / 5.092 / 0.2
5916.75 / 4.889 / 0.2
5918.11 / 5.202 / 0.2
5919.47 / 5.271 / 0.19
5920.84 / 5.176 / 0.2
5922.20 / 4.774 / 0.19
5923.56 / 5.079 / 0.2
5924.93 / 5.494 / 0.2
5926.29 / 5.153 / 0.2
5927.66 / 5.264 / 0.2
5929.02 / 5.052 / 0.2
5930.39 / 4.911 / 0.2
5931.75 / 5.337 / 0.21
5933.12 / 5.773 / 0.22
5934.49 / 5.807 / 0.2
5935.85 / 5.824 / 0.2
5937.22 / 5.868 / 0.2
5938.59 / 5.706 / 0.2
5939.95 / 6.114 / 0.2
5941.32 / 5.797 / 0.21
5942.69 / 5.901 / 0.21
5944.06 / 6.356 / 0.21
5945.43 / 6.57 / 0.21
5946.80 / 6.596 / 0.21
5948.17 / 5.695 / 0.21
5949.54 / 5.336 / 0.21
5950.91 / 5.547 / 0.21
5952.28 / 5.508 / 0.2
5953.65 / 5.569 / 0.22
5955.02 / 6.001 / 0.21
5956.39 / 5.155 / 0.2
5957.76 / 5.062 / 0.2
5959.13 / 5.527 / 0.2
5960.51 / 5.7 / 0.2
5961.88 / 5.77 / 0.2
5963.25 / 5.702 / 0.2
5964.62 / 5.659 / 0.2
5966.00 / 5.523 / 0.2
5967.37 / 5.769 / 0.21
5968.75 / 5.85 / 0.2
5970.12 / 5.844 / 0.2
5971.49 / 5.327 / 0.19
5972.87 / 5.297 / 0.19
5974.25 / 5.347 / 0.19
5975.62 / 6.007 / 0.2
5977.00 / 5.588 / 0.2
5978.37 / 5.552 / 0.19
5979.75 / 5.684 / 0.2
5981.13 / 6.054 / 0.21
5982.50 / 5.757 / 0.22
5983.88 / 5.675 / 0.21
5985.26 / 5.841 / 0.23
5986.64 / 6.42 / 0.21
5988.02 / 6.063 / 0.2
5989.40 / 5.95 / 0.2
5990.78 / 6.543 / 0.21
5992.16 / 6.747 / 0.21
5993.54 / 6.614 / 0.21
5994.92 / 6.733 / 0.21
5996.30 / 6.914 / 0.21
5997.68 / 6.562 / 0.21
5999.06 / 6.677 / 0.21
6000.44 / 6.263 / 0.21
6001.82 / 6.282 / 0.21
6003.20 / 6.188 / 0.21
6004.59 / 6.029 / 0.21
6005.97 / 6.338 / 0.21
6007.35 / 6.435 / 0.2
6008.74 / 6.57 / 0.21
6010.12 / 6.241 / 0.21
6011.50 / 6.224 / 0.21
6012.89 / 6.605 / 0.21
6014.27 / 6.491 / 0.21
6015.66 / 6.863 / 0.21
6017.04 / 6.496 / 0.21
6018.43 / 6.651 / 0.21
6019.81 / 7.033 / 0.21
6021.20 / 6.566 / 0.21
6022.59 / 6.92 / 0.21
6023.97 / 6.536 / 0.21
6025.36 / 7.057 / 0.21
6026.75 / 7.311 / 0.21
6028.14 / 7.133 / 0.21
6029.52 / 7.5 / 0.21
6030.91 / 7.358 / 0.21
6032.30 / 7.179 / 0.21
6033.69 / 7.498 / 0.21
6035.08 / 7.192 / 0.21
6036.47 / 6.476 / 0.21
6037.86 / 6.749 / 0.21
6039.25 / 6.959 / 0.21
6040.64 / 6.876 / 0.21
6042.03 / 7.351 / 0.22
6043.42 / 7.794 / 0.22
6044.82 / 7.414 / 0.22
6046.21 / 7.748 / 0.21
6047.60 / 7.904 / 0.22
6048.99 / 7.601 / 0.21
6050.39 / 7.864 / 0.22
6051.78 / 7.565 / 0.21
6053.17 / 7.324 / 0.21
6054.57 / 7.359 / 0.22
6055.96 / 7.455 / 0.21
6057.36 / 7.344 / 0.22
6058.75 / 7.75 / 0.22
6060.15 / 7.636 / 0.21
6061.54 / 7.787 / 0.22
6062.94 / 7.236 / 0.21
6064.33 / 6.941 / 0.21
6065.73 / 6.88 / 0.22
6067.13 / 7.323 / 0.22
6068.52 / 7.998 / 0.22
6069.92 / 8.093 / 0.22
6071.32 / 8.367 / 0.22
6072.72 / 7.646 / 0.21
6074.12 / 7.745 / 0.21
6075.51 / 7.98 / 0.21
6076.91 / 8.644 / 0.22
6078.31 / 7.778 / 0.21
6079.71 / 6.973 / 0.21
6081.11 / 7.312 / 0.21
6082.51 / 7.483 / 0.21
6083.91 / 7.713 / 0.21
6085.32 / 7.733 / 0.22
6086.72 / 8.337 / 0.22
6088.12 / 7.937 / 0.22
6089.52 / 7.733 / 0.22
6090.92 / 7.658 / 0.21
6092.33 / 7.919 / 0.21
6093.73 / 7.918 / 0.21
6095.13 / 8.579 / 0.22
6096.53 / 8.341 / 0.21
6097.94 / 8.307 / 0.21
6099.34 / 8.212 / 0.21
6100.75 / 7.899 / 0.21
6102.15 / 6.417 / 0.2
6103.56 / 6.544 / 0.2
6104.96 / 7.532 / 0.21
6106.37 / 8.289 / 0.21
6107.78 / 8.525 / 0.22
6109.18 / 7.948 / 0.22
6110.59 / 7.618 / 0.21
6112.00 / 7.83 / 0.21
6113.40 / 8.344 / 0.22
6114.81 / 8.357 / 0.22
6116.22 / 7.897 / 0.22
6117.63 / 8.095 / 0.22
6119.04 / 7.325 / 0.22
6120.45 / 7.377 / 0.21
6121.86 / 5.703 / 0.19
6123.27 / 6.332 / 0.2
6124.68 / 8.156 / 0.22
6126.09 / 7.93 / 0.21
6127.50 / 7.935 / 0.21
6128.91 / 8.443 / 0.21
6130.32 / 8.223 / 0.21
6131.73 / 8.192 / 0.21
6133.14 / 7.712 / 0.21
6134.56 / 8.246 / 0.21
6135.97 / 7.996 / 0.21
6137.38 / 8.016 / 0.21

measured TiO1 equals 0.260 mag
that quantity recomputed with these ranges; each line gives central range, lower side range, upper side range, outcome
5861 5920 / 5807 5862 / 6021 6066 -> 0.50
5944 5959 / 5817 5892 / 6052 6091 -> 0.17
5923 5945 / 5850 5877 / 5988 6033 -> 0.11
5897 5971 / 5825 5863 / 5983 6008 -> 0.22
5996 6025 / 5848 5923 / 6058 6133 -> 0.00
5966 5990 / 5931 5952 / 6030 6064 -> 0.11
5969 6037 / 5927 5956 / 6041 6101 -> 0.04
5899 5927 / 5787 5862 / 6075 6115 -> 0.47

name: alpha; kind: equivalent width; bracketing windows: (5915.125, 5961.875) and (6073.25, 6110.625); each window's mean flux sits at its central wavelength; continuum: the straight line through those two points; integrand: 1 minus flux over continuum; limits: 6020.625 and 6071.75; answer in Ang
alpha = -1.5 Ang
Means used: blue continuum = 5.54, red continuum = 7.82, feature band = 7.35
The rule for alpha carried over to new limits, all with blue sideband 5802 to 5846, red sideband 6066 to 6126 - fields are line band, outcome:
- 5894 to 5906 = 6.3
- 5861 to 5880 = 4.9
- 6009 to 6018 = 1.3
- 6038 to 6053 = 0.4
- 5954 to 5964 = 2.6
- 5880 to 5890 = 5.1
